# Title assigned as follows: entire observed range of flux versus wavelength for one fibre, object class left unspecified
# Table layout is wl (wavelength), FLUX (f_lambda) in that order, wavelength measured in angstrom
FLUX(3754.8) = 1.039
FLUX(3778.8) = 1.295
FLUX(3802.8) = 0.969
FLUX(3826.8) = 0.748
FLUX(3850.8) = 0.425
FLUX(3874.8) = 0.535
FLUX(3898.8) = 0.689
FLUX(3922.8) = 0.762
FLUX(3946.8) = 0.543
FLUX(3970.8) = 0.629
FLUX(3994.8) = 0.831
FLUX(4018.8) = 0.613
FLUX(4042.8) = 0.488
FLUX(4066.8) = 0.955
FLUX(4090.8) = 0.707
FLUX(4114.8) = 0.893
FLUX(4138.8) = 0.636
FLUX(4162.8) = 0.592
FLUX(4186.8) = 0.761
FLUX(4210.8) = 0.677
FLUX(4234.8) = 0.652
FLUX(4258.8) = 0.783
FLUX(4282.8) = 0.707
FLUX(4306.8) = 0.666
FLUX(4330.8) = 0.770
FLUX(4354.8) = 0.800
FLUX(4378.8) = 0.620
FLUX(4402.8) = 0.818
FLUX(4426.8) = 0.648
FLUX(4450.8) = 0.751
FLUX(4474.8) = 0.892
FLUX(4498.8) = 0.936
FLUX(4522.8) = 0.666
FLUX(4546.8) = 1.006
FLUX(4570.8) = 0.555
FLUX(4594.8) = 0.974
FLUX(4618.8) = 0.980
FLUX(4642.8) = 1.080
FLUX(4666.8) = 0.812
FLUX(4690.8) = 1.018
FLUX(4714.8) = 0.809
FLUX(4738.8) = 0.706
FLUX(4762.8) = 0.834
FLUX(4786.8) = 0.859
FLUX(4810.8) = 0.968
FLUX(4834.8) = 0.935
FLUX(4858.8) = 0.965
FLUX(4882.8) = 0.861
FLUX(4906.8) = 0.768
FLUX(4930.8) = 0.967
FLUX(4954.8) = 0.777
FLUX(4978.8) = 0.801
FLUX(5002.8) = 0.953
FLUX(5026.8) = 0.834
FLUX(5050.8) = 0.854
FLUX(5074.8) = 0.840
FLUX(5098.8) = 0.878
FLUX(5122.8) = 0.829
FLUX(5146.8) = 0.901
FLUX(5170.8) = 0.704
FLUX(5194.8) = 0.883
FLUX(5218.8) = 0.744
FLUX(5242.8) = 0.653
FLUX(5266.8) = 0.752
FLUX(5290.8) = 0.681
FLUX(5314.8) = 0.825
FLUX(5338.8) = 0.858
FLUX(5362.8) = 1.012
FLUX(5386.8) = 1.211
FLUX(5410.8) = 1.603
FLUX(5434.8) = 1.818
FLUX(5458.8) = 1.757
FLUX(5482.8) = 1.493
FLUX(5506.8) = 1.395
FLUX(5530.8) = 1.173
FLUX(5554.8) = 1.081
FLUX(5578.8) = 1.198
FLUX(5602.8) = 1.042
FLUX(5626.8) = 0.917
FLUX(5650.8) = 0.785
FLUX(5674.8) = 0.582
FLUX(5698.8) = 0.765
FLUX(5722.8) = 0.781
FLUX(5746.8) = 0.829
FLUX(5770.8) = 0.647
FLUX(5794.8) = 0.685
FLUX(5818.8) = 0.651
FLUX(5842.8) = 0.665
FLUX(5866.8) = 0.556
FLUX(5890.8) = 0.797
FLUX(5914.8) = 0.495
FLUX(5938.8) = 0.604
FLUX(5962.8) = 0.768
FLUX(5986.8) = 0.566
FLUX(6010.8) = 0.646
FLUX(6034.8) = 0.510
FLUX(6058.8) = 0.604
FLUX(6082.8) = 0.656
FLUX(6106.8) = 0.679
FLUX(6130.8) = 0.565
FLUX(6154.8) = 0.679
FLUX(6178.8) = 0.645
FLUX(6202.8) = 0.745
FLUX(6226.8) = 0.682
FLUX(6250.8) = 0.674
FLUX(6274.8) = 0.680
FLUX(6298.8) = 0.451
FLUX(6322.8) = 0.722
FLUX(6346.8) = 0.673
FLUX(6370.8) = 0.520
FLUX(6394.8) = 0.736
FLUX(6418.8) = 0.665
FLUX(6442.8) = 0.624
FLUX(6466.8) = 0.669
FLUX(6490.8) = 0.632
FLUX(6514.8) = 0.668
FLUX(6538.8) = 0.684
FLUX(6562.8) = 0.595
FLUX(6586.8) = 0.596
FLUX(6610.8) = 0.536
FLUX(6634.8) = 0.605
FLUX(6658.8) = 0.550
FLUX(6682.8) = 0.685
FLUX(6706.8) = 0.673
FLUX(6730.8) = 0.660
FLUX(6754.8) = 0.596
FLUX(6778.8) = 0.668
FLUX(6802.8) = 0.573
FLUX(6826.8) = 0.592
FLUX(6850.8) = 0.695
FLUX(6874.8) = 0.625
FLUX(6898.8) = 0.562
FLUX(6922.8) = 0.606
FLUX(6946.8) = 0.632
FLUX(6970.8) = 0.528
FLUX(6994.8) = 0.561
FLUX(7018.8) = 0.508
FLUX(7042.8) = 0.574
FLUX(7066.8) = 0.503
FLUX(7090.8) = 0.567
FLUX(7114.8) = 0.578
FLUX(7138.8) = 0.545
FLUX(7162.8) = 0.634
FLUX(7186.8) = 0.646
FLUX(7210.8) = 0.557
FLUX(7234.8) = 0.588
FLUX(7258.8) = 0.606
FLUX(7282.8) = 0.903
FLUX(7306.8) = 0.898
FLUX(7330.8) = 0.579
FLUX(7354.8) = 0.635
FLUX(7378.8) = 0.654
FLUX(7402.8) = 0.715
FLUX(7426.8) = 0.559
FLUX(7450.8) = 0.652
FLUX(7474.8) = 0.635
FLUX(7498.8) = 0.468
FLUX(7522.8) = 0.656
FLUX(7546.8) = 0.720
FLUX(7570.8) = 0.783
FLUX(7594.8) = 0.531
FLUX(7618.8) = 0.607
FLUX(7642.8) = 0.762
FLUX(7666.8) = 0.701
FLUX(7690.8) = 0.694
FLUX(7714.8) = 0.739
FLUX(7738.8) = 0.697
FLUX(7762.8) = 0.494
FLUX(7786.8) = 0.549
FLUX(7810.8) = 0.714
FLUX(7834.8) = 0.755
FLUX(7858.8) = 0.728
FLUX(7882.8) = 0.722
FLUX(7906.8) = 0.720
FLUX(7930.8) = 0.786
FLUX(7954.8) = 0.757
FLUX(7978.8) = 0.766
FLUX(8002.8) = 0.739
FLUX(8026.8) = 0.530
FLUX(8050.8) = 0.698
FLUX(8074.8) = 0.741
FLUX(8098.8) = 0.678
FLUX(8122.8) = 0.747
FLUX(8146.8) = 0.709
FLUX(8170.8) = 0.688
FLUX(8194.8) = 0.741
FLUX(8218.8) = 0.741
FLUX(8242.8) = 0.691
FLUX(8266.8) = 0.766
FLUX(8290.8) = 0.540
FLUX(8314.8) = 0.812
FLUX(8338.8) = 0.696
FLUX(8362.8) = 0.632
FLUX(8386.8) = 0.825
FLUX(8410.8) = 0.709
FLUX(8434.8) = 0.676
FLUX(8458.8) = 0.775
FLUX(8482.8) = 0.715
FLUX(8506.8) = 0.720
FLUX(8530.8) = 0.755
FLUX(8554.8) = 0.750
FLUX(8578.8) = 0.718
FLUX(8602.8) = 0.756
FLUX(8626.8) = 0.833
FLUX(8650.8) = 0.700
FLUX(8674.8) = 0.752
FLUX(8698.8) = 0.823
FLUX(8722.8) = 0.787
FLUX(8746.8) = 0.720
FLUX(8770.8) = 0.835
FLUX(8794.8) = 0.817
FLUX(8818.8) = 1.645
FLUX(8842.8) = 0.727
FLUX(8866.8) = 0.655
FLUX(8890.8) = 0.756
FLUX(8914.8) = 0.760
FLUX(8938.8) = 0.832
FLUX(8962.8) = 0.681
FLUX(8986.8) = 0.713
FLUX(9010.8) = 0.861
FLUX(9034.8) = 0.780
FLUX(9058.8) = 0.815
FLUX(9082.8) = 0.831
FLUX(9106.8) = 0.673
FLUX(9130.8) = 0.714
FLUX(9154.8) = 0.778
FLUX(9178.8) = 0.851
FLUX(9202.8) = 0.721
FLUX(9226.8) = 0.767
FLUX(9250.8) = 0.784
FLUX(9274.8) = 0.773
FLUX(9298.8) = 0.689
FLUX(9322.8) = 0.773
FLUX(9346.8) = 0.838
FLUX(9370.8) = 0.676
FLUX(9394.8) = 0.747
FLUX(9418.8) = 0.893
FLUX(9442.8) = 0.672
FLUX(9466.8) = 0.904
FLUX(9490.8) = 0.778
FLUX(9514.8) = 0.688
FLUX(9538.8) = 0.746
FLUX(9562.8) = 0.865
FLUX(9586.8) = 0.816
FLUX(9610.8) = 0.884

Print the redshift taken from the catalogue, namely 0.956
